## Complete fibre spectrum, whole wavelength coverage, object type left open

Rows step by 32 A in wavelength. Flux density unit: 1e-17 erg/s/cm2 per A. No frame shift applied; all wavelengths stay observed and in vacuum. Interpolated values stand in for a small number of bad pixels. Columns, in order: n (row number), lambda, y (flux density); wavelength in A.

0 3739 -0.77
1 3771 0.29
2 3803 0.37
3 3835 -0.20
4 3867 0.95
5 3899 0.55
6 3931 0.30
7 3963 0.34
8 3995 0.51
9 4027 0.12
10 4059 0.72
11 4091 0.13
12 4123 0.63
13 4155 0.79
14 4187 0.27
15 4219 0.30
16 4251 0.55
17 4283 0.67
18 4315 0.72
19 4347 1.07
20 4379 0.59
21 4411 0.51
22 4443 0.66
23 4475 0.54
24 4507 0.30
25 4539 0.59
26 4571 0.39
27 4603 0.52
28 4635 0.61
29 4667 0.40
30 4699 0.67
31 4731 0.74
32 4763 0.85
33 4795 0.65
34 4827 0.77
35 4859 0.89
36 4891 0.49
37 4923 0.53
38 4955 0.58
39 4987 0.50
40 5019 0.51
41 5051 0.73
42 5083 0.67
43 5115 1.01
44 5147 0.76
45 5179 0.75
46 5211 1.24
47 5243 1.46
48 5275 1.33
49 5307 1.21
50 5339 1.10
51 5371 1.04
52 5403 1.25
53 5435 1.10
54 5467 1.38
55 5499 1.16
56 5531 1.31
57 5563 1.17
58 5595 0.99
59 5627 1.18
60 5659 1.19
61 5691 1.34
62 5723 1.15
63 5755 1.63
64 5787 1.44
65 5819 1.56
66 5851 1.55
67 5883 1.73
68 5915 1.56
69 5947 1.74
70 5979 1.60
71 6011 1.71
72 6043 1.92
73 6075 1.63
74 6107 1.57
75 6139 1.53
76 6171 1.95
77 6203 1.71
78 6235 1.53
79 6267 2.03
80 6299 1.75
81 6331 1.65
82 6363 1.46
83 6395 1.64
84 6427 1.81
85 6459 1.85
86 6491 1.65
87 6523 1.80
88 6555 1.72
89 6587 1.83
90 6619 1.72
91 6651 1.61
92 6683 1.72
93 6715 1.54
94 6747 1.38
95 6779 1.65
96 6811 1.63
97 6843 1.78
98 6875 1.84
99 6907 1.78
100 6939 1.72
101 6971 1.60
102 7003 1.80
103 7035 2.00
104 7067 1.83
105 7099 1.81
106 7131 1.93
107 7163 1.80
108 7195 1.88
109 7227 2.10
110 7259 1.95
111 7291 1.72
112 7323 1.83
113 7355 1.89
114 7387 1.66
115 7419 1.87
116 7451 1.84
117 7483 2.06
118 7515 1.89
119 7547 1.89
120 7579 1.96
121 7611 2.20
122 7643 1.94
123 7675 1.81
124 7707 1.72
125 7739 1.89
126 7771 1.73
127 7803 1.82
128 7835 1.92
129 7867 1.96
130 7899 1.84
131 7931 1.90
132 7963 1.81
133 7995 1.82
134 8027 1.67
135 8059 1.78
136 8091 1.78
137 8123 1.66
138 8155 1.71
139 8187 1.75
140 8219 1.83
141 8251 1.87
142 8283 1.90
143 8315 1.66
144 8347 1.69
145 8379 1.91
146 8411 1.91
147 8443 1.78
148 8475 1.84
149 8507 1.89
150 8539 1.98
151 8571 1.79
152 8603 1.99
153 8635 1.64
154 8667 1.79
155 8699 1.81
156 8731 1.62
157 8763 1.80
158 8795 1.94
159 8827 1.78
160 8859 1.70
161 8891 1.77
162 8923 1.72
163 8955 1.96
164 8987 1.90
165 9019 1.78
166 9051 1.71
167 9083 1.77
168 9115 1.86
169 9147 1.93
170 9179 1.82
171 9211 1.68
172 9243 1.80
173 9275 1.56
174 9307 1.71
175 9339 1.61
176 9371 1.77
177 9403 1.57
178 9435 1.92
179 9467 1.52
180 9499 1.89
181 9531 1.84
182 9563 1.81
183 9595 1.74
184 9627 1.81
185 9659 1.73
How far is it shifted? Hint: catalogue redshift 0.305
